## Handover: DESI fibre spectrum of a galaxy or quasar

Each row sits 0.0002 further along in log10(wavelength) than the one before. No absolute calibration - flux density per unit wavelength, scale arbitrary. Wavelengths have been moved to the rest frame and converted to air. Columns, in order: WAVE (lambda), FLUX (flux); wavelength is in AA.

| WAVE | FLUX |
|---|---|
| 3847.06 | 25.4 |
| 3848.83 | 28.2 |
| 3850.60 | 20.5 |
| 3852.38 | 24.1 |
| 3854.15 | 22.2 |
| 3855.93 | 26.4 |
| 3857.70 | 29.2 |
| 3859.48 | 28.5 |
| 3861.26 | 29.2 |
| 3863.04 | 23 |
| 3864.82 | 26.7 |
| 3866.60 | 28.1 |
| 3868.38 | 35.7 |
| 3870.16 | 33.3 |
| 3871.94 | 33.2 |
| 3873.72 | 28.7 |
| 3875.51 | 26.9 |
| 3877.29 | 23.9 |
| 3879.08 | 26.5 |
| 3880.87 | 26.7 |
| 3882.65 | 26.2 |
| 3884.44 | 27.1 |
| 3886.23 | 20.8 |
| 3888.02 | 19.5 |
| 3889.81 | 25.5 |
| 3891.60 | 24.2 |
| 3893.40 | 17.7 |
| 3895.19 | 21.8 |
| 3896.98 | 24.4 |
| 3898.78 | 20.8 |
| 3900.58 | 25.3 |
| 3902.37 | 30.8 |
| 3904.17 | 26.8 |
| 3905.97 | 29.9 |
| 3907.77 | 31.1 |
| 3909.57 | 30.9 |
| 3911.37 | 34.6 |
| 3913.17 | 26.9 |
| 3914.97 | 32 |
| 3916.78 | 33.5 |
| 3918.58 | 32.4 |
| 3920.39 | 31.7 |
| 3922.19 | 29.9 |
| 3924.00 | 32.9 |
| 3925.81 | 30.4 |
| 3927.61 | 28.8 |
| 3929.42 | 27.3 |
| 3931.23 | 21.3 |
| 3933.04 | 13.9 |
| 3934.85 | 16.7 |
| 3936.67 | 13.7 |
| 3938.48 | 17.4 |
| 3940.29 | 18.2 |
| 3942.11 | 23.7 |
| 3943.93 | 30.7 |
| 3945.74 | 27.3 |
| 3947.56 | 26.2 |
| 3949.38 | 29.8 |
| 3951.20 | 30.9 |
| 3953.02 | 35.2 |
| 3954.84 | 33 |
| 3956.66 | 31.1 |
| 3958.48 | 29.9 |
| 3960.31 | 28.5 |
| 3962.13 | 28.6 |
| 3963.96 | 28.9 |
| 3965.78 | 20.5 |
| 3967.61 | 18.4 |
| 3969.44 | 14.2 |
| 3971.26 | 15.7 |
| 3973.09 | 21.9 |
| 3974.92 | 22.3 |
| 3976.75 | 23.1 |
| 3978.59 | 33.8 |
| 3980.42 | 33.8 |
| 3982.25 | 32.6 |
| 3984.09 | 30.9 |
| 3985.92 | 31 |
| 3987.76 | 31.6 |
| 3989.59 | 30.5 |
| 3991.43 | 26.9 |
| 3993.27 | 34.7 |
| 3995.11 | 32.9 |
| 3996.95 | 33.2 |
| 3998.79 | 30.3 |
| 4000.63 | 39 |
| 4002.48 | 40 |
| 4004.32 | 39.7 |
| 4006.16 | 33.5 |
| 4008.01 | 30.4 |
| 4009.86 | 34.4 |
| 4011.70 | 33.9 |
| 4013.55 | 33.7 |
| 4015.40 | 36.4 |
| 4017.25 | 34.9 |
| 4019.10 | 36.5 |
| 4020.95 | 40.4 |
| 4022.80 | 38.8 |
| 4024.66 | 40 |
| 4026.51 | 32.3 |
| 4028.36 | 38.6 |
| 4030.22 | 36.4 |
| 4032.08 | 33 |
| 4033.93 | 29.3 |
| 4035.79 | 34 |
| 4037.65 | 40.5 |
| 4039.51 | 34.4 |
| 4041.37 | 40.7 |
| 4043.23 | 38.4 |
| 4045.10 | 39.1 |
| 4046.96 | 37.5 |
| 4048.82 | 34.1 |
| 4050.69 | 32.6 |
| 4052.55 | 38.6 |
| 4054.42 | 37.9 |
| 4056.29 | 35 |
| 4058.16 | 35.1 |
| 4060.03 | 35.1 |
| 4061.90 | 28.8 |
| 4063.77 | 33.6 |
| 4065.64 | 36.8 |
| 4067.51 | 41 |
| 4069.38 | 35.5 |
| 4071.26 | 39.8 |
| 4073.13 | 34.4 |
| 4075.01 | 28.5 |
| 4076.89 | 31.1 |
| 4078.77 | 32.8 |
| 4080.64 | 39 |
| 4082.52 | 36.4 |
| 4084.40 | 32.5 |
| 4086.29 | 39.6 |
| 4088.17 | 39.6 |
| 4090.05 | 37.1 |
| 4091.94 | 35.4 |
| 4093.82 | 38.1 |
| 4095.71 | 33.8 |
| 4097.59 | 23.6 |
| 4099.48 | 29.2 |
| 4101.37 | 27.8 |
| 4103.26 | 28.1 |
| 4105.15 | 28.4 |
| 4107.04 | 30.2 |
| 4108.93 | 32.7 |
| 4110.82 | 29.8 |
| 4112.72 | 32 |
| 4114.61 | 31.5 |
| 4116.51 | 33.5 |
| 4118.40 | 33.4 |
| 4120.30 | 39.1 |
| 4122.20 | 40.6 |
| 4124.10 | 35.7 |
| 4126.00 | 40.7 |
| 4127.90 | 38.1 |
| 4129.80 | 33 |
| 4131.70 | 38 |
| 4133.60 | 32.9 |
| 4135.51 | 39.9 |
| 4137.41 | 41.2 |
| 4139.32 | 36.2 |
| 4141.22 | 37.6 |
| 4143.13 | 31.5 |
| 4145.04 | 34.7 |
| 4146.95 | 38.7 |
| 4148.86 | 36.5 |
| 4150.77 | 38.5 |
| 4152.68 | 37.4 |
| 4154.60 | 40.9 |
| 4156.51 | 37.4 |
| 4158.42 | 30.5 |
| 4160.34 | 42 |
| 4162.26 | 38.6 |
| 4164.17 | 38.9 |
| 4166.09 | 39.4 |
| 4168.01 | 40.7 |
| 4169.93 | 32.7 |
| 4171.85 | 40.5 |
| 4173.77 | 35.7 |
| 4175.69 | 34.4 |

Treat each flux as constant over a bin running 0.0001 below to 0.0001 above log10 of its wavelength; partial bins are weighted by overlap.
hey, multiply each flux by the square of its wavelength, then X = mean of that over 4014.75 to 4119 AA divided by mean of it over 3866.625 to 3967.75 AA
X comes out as 1.39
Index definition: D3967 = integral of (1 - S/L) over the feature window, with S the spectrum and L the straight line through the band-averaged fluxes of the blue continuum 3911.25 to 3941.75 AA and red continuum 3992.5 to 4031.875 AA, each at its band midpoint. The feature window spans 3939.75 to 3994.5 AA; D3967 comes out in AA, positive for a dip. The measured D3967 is 5.07 AA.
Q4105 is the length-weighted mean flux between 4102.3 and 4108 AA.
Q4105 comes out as 28.9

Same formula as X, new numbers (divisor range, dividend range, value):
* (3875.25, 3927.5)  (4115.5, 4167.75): 1.54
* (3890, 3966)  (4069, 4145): 1.40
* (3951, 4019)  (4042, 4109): 1.18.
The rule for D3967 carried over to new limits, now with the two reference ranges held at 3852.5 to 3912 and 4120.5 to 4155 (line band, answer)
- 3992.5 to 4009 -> -1.7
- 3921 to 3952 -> 4.6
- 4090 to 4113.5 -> 3.1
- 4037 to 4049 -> -1.6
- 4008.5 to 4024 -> -1.8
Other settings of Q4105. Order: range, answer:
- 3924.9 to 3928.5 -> 29.7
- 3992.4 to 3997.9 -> 33.6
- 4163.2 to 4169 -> 39.7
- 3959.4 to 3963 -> 28.6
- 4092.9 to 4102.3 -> 30.5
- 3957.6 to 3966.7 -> 27.3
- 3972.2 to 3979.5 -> 25.3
